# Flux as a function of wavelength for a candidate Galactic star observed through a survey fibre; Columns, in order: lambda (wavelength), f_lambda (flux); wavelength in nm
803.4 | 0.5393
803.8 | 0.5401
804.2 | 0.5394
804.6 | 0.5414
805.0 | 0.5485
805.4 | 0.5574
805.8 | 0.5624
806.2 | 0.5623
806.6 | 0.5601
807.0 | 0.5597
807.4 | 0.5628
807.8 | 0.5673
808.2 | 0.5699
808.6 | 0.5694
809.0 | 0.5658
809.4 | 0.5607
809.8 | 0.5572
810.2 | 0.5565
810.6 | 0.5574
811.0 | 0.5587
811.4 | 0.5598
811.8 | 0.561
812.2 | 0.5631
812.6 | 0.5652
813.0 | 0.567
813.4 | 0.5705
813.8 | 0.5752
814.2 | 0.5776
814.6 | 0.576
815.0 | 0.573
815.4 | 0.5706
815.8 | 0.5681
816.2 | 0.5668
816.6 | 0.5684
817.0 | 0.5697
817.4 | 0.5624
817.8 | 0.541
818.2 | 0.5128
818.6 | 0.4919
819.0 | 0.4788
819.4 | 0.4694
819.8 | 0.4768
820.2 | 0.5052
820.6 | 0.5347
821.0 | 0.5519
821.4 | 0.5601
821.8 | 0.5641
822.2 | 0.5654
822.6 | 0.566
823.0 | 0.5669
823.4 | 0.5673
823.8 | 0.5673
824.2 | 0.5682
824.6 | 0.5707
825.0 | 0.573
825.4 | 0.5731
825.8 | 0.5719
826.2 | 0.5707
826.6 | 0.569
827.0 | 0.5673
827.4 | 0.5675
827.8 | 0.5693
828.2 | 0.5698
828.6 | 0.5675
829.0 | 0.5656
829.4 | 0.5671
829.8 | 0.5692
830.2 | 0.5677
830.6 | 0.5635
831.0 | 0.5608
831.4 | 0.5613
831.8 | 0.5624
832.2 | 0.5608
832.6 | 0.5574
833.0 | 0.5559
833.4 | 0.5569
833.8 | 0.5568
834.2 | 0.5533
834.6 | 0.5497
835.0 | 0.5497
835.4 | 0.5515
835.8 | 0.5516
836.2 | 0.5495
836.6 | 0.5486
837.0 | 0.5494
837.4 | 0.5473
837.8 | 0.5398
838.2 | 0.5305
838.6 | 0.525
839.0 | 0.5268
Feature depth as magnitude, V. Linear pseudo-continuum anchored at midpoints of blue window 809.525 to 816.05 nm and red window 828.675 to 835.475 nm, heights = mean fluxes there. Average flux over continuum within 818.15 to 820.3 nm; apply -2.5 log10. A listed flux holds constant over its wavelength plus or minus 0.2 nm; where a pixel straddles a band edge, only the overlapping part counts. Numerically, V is 0.16 mag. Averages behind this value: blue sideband 0.566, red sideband 0.56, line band 0.487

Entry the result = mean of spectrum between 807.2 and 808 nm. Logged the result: 0.565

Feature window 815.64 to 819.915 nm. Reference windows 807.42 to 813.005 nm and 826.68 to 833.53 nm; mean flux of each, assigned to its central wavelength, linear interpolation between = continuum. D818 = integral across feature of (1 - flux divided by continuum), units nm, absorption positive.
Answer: 0.264 nm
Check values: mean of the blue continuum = 0.563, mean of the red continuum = 0.564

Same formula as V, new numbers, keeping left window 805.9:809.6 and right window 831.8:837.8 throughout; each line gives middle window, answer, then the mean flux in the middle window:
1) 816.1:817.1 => -0.015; 0.568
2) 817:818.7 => 0.051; 0.534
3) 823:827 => -0.025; 0.57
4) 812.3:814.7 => -0.019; 0.571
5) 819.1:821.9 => 0.078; 0.52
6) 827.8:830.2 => -0.025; 0.568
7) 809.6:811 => 0.011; 0.557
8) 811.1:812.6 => 0.001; 0.562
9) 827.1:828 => -0.024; 0.568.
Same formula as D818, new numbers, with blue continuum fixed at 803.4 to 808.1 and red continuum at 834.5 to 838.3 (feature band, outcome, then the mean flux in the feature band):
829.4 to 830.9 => -0.05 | 0.566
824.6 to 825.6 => -0.04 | 0.573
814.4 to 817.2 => -0.09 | 0.57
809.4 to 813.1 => -0.05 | 0.56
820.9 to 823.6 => -0.06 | 0.564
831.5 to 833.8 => -0.04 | 0.559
